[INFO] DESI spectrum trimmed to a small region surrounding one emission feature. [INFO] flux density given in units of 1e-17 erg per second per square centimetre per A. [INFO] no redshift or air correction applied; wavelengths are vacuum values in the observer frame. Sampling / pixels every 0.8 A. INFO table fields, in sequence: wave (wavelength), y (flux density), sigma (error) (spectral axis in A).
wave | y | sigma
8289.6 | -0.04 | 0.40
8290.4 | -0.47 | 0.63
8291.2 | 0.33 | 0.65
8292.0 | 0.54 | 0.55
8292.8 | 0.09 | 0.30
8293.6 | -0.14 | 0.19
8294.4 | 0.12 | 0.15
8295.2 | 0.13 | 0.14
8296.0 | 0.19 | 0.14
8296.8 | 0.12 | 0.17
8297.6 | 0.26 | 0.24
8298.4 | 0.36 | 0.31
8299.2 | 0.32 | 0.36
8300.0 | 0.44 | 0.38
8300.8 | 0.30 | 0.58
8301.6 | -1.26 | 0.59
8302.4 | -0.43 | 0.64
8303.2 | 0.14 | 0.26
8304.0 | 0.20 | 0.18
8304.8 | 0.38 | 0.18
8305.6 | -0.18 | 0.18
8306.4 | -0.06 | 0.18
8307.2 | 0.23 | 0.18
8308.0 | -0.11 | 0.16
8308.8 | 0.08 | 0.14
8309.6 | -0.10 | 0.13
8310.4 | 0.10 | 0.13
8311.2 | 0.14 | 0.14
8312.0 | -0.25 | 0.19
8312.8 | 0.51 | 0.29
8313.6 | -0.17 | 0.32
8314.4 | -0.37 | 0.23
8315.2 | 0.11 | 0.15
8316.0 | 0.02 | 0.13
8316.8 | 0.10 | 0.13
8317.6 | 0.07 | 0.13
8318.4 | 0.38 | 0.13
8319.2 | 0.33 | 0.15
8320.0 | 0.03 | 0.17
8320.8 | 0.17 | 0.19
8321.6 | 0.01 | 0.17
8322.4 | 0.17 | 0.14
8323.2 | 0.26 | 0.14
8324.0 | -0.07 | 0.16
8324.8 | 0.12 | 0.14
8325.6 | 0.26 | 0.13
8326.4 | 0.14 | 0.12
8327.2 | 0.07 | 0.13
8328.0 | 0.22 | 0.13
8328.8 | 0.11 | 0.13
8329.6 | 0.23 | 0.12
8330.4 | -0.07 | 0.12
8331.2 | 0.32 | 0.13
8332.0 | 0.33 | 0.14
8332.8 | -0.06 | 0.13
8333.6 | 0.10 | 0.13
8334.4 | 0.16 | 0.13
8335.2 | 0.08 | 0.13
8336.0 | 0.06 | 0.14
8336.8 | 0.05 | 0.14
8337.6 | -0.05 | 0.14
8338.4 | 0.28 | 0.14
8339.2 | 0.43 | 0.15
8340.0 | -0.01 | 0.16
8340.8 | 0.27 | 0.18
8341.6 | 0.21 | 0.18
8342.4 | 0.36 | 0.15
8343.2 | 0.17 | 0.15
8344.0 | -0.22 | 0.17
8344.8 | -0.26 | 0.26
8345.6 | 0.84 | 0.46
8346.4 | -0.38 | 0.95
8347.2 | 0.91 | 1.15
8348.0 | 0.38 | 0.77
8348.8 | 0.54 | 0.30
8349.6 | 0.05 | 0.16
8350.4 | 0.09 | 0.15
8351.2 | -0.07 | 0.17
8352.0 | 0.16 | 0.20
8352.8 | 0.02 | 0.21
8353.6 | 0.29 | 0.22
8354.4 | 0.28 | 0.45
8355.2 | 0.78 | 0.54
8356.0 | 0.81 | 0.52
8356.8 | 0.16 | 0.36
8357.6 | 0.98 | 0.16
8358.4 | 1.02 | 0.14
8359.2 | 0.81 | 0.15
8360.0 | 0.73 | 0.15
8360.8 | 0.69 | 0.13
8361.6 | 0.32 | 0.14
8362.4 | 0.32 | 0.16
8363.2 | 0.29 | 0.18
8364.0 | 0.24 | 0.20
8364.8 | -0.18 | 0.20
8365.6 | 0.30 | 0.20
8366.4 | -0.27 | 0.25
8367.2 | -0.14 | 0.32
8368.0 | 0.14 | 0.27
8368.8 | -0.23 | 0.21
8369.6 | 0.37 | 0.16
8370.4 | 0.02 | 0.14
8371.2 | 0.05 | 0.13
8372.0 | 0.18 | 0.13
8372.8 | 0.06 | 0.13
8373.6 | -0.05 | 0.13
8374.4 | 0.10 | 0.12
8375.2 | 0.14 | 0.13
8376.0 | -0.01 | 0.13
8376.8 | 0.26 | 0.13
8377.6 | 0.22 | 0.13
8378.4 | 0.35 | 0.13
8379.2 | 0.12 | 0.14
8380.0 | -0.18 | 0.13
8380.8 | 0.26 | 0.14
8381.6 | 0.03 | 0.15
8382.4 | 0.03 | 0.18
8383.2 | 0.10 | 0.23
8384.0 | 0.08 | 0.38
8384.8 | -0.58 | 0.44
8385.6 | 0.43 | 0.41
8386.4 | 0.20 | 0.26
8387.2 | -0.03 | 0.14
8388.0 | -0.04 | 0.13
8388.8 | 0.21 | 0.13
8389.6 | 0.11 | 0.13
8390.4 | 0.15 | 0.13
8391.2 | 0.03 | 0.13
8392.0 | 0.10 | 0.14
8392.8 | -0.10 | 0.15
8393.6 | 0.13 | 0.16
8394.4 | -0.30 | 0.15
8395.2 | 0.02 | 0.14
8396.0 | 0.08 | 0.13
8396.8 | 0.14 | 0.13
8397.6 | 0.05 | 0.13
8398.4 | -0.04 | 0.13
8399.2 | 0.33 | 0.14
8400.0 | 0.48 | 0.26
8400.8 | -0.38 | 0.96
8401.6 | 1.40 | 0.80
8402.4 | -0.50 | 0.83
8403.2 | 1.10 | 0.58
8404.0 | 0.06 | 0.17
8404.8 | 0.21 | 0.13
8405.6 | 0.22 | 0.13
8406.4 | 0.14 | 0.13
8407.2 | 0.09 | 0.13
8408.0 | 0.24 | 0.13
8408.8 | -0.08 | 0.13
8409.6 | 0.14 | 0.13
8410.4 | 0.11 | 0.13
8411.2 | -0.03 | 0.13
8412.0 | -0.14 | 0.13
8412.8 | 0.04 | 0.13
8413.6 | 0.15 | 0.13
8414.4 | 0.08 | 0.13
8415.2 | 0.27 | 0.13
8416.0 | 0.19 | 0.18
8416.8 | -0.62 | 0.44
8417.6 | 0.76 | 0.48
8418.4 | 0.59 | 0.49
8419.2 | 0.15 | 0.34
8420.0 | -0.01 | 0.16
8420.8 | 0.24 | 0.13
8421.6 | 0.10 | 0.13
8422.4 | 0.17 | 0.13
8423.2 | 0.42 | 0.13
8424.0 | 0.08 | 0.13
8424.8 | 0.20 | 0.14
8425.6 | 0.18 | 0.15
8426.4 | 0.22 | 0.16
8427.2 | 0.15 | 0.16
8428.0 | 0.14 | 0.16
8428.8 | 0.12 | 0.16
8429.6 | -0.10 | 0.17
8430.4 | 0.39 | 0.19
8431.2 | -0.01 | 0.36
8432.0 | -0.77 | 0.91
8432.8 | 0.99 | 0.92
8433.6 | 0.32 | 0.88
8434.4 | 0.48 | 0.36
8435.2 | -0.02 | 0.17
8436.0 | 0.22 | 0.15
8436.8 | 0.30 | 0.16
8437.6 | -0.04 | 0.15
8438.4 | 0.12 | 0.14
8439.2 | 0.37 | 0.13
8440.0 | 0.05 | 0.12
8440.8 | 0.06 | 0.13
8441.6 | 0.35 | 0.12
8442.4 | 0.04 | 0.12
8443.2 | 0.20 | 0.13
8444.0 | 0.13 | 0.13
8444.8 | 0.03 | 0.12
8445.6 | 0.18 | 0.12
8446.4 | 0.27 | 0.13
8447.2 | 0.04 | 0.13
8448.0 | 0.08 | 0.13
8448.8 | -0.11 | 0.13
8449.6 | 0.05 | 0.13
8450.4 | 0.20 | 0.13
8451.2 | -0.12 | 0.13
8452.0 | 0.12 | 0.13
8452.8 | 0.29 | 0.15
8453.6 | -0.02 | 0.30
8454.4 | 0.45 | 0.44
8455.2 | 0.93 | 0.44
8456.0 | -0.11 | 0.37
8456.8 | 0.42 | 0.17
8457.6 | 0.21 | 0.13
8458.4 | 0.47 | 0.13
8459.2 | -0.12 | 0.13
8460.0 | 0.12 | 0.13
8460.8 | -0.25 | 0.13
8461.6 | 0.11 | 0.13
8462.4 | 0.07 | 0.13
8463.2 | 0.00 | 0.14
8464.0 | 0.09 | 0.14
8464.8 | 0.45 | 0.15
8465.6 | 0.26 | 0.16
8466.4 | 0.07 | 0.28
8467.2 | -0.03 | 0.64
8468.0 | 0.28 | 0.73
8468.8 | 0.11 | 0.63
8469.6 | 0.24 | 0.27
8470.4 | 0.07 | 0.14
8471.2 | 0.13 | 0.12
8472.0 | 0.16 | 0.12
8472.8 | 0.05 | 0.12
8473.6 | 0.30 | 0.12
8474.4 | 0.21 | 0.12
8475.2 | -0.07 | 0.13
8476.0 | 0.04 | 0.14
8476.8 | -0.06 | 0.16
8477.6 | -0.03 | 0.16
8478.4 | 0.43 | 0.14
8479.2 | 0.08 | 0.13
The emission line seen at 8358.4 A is H-gamma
